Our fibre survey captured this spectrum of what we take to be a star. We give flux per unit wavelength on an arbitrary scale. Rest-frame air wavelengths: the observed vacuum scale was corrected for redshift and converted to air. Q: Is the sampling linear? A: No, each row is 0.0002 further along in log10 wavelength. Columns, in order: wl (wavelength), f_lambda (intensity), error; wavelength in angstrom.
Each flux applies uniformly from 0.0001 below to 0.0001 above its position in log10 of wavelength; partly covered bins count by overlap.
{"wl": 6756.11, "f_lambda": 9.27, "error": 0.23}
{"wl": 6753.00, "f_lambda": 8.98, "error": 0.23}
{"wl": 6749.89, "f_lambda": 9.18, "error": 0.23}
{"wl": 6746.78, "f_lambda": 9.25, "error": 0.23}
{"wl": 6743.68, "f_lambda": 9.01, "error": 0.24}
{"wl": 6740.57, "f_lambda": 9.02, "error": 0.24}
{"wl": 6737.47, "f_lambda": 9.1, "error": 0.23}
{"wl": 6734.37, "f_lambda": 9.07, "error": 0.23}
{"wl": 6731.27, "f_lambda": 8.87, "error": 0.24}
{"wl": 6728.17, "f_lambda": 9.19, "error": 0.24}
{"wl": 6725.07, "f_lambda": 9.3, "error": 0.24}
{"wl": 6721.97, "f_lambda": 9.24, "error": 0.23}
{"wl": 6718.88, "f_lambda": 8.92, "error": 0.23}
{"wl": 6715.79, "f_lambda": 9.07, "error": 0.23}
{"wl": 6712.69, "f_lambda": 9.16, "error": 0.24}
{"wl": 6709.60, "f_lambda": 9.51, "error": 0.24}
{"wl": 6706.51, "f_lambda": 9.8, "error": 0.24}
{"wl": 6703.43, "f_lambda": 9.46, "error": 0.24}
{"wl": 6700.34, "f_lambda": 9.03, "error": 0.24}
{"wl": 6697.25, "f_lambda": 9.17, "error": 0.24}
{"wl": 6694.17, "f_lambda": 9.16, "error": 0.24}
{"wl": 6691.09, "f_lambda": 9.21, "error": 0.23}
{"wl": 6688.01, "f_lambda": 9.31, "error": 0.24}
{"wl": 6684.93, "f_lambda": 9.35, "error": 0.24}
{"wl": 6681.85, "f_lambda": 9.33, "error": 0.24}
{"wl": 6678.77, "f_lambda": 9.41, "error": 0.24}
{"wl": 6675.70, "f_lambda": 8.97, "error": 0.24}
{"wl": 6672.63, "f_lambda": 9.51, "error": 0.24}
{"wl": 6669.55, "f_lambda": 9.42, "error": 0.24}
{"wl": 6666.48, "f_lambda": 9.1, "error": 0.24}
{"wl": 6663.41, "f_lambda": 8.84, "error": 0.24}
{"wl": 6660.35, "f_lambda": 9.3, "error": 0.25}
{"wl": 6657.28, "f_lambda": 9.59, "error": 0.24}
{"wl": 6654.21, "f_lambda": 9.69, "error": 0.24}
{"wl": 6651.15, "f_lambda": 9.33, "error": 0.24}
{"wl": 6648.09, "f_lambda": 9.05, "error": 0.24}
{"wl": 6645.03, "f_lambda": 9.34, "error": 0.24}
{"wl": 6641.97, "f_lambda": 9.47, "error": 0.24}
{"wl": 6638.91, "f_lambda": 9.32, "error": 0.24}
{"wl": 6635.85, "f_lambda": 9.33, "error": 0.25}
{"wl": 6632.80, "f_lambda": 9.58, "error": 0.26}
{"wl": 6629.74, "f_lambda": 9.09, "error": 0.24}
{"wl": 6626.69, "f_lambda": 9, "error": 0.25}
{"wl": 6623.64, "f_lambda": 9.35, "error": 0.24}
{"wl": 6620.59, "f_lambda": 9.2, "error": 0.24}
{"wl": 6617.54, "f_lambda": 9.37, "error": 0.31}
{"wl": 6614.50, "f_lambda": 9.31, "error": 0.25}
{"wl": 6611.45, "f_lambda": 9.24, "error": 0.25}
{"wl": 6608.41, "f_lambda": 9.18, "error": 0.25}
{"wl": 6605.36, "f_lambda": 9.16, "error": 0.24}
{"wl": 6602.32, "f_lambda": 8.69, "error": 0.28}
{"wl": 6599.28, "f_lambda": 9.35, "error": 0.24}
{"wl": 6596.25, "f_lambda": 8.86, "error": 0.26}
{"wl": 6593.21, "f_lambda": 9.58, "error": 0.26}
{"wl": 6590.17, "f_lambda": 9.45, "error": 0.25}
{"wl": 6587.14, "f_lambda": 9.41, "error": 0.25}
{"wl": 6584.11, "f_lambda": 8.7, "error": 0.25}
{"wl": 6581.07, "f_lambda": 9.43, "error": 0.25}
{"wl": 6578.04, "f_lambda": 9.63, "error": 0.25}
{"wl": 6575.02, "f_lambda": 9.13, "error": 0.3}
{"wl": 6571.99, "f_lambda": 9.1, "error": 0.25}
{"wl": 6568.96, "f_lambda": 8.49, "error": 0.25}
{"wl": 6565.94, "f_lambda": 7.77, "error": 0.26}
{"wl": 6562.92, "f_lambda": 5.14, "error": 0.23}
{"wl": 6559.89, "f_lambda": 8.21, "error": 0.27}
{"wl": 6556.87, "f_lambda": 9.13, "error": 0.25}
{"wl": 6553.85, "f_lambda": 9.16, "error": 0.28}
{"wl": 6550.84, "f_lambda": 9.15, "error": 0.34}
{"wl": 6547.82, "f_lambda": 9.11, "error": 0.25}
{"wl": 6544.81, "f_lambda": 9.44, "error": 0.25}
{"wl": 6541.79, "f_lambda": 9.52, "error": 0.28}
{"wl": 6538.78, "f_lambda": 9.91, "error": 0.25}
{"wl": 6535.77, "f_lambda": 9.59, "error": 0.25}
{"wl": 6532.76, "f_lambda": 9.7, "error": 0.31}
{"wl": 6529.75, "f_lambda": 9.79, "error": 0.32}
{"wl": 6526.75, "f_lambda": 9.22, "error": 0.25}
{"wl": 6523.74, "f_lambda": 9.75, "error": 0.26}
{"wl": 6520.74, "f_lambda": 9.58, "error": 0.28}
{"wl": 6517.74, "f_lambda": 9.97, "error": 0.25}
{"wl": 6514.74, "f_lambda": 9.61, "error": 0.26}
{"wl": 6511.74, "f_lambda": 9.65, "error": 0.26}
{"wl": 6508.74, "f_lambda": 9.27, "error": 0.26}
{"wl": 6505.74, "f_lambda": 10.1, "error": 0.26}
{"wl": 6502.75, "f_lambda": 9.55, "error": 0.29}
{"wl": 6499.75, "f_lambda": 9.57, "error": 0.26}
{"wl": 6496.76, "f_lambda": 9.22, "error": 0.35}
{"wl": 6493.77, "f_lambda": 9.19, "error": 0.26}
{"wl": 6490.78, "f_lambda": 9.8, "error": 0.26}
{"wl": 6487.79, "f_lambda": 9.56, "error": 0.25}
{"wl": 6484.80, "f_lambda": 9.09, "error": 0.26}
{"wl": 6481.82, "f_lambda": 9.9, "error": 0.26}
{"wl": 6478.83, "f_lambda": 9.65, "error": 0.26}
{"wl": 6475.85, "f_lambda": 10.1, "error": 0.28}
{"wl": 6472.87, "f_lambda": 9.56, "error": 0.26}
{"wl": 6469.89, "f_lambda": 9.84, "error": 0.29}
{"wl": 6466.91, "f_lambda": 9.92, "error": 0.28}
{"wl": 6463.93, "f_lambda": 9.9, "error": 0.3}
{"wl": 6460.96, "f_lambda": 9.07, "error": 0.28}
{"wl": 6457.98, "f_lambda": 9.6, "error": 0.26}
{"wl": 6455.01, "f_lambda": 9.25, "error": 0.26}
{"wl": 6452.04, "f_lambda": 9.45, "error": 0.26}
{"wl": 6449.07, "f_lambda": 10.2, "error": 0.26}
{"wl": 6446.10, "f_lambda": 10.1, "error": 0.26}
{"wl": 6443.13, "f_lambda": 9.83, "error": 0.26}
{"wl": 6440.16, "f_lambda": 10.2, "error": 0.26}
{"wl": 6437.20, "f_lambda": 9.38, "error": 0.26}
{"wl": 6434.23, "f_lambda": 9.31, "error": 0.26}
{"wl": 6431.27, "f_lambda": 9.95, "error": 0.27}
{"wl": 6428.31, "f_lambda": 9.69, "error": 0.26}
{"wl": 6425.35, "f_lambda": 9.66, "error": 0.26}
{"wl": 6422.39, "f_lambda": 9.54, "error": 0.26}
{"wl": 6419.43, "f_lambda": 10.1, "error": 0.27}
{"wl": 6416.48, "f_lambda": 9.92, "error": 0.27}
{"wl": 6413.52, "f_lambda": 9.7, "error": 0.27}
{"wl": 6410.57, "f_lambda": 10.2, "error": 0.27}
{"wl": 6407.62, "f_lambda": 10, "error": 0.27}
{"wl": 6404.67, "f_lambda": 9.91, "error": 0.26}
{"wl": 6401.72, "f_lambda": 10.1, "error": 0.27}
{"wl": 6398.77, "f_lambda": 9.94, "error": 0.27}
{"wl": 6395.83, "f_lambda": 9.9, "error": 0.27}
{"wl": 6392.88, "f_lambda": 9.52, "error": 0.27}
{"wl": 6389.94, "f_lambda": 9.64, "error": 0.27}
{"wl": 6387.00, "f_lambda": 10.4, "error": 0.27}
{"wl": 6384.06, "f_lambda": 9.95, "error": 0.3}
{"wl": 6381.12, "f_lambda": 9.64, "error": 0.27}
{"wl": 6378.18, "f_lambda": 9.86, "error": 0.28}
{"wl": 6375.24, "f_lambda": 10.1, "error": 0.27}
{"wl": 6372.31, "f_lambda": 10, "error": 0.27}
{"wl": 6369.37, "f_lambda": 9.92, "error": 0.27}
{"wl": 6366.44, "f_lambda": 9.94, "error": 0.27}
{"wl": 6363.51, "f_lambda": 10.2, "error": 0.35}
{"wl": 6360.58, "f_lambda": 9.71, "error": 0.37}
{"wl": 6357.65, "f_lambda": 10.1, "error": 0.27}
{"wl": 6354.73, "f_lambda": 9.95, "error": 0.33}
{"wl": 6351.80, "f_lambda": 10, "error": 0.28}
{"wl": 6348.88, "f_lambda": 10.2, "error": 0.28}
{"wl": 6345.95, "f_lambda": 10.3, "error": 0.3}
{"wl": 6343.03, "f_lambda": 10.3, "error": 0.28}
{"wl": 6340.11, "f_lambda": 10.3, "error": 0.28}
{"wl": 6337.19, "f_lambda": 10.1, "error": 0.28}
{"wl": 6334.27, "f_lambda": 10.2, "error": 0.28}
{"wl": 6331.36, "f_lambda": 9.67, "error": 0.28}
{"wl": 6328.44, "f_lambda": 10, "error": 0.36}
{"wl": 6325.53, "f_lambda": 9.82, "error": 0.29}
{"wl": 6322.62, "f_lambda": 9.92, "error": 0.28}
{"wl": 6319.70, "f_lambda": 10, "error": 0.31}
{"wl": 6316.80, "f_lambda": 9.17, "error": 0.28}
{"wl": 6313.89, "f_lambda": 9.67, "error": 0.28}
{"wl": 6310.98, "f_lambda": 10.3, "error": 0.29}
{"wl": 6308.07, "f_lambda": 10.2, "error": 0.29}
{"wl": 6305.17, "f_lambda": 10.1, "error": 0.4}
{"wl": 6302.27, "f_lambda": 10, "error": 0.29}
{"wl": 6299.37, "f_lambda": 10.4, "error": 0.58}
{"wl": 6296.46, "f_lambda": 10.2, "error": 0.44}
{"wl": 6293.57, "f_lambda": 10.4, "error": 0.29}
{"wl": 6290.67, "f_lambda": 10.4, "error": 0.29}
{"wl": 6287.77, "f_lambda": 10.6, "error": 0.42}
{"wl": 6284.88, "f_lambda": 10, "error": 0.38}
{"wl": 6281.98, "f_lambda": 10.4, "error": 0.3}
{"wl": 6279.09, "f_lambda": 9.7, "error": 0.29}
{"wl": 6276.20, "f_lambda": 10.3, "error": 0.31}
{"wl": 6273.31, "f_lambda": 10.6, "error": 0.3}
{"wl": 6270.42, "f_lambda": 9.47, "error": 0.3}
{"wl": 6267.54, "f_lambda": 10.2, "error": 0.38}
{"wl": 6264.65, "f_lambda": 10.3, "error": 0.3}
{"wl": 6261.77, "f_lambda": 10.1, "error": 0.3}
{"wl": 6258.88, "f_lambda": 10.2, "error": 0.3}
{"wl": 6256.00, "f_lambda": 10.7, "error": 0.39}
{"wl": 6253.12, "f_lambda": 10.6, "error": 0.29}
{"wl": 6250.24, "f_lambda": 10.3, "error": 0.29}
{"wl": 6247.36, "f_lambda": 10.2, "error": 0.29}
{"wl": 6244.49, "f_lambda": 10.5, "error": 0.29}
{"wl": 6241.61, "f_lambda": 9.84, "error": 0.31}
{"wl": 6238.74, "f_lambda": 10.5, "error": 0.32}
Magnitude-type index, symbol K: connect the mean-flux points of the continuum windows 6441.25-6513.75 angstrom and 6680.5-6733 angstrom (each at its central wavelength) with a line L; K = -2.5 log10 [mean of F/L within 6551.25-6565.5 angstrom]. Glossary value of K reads 0.19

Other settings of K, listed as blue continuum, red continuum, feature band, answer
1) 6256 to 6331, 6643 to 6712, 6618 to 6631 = 0.03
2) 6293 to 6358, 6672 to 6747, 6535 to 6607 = 0.07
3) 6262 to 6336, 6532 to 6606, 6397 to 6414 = -0.04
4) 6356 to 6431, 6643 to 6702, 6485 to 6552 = 0.01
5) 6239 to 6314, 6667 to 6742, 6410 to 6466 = 0.01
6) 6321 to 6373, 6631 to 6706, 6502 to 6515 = 0.00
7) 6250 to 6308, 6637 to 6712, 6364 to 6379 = 0.00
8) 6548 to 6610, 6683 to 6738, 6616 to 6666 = -0.03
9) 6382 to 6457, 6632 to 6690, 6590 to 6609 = 0.03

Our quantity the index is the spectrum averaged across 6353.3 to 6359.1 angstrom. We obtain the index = 10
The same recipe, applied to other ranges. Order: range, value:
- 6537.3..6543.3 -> 9.71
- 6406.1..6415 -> 9.97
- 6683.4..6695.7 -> 9.26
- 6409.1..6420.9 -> 9.98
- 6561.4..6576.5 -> 7.92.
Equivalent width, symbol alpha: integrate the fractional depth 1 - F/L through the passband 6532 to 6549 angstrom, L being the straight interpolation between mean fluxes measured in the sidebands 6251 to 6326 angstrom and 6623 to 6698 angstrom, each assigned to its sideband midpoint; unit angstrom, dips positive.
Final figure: 0.04 angstrom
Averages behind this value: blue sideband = 10.1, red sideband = 9.29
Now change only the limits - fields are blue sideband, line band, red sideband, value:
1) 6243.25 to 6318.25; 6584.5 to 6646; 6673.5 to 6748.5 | 1.1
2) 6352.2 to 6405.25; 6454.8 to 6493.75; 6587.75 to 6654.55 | 0.2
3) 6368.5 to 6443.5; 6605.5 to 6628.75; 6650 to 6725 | 0.5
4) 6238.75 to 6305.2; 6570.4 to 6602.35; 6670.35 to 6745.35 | 0.9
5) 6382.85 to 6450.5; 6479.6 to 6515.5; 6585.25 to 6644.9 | 0.3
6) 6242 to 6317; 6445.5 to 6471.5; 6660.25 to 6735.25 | 0.3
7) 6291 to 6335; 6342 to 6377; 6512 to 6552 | -0.5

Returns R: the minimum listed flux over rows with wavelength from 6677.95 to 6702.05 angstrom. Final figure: 9.03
